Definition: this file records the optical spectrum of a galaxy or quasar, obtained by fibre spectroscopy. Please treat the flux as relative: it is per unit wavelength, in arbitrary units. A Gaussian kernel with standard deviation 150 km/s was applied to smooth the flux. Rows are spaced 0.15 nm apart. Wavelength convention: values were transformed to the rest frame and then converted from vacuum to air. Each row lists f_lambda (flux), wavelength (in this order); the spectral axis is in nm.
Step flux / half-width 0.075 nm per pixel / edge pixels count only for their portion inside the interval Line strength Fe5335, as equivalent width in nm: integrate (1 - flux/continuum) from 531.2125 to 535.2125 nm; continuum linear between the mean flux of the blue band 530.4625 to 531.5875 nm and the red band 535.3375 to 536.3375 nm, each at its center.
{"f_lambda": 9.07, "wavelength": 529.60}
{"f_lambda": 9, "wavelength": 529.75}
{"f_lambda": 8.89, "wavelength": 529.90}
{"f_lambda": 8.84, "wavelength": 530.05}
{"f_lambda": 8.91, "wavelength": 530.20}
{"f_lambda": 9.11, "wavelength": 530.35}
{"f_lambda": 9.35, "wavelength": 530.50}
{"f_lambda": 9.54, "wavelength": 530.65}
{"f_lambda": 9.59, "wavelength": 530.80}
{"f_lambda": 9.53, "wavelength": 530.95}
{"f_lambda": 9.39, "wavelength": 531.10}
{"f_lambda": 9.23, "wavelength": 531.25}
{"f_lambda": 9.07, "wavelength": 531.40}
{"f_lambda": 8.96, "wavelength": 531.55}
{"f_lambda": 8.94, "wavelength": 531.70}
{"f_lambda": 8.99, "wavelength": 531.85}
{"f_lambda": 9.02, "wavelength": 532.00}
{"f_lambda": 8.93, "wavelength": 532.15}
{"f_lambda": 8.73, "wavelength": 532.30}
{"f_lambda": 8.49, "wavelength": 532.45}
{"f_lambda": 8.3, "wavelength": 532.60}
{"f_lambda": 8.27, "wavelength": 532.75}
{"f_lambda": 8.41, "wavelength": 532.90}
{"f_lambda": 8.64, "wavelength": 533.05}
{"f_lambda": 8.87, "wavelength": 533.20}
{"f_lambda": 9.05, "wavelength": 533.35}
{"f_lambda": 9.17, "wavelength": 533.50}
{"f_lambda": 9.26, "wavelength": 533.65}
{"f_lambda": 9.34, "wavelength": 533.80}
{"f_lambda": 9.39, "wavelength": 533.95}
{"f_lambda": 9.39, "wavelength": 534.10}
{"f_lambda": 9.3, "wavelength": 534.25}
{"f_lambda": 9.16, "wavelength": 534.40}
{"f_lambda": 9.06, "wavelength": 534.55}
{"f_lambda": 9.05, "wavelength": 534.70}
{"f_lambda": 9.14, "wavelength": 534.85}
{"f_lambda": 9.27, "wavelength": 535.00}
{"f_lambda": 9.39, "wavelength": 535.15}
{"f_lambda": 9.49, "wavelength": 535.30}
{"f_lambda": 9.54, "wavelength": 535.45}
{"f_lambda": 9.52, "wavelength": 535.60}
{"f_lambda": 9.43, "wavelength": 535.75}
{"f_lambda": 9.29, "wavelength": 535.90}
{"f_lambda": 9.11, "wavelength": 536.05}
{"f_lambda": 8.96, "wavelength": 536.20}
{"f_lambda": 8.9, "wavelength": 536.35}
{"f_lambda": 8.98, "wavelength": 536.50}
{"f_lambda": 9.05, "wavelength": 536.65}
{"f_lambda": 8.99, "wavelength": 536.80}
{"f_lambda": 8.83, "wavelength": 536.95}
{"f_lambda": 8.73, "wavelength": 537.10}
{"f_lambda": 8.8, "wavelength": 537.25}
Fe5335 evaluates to 0.14 nm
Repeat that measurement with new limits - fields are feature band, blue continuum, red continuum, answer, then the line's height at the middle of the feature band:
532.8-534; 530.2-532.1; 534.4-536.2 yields 0.033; 9.25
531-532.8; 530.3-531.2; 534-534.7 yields 0.092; 9.36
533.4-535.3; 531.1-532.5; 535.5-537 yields -0.042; 9.05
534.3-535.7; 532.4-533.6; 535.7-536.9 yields -0.059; 8.91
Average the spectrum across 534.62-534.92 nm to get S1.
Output 9.09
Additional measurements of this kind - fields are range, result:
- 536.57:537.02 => 8.96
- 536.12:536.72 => 8.97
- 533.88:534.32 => 9.36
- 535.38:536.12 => 9.38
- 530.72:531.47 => 9.37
